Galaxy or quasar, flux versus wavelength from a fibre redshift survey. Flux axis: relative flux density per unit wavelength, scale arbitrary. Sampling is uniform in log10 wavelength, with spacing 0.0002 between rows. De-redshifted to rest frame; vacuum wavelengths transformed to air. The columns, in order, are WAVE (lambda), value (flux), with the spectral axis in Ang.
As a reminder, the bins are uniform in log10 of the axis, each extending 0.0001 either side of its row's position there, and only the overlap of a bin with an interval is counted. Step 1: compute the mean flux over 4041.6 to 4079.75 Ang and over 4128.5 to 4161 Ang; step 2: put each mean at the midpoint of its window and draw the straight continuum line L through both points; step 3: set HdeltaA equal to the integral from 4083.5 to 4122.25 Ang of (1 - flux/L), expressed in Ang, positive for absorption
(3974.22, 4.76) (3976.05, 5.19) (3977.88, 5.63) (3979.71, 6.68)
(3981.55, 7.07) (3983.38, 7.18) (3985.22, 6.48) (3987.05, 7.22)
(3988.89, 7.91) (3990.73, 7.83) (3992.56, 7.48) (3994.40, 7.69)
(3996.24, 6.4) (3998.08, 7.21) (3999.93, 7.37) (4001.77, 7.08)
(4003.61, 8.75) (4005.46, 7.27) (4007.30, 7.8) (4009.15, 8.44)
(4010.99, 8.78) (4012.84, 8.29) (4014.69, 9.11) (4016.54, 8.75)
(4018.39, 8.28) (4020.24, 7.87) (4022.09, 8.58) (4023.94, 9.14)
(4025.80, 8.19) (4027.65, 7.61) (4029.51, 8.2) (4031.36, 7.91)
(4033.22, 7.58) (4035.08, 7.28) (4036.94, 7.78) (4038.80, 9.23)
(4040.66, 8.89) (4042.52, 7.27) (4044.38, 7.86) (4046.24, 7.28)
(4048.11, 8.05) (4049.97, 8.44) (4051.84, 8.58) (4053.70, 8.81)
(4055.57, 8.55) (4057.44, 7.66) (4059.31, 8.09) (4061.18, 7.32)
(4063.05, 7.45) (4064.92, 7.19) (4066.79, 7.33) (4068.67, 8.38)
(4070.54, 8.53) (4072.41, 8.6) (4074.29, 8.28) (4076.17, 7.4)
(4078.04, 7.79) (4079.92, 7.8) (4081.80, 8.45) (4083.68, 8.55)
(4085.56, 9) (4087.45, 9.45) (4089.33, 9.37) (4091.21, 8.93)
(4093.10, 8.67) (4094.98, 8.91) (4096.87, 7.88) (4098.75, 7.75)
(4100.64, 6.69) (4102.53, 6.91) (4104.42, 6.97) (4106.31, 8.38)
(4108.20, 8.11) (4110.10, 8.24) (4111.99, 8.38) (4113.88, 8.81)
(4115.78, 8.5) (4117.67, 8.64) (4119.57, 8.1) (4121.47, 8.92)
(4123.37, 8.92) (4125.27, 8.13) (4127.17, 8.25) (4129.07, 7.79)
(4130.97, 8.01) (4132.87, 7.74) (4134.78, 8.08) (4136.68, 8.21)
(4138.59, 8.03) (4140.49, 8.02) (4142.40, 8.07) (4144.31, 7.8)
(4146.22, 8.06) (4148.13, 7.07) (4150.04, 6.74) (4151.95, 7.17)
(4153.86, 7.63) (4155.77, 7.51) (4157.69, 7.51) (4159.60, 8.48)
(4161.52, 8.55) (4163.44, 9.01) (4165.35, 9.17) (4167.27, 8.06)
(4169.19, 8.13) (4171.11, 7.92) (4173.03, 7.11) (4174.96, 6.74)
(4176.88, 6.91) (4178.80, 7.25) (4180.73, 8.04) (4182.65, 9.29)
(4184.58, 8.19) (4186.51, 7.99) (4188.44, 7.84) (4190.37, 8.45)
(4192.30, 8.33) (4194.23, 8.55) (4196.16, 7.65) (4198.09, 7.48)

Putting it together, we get -2.4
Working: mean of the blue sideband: 7.94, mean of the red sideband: 7.77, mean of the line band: 8.33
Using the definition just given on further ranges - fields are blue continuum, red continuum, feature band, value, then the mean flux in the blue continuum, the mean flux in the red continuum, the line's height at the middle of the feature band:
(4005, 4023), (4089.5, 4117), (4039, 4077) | 1.0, 8.35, 8.12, 8.24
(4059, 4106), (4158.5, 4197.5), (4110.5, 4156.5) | 0.3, 8.07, 8.08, 8.07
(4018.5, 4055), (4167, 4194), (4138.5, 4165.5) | 0.2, 8.14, 7.89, 7.94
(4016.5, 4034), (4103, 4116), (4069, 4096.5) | -1.3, 8.19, 8.13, 8.15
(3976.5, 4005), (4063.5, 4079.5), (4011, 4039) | -2.8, 7.17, 7.92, 7.49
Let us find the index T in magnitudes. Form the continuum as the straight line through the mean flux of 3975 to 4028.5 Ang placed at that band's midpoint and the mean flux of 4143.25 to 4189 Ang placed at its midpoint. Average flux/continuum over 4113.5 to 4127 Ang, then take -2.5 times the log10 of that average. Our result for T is -0.10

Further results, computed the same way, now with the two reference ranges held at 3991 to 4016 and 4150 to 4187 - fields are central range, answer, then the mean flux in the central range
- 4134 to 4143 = -0.03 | 8.09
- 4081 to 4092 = -0.14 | 8.97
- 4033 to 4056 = -0.04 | 8.13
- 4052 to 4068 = 0.00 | 7.85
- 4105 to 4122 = -0.07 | 8.41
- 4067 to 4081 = -0.03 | 8.07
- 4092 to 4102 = -0.01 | 7.95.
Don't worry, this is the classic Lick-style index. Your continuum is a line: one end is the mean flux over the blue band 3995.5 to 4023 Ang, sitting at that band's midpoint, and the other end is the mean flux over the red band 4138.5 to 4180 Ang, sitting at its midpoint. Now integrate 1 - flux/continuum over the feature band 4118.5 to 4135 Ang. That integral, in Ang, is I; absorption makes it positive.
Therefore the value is -0.9 Ang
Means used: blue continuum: 8.01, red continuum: 7.77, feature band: 8.22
